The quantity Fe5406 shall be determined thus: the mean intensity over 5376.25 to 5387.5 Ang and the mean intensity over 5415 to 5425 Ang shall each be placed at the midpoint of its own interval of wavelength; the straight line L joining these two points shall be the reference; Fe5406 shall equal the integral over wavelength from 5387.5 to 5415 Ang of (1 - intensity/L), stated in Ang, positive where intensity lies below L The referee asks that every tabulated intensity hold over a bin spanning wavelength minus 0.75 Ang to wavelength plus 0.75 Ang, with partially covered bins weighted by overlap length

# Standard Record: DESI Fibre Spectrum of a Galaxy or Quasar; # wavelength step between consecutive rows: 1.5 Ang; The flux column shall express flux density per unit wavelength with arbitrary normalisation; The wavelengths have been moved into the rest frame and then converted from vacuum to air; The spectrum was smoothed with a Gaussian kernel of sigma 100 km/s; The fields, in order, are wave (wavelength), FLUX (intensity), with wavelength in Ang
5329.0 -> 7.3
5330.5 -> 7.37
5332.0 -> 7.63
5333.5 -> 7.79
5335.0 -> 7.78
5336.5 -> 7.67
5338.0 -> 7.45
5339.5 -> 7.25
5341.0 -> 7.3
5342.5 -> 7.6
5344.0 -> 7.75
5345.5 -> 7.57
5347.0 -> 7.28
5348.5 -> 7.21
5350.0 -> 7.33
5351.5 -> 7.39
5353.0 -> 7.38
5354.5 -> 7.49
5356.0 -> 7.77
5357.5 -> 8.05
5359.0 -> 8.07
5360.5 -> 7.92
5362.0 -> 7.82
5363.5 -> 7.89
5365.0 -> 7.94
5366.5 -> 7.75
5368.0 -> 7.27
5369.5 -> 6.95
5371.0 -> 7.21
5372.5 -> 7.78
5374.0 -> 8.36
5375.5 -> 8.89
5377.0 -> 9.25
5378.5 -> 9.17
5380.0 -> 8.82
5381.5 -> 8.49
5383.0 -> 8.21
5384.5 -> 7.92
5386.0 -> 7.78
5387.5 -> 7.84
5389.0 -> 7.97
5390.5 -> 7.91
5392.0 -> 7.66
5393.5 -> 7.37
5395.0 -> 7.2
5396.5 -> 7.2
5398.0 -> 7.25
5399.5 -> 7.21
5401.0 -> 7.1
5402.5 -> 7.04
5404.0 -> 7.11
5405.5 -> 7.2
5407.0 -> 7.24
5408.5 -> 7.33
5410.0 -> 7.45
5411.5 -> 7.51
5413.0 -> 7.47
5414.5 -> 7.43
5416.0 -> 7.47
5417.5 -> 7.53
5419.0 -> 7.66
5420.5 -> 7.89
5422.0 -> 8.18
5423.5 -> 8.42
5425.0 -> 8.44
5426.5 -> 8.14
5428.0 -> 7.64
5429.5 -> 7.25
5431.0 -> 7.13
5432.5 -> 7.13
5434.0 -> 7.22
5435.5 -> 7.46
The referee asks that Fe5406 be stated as 2.7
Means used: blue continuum 8.47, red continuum 7.89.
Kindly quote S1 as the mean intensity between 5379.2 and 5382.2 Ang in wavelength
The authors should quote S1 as 8.67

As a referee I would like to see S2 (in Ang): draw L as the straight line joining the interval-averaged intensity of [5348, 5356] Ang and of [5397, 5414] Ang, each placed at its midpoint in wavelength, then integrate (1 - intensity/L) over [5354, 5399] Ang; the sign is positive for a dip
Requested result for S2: -3.5 Ang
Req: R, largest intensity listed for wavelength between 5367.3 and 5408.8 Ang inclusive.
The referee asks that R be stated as 9.25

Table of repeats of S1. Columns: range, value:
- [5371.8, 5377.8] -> 8.58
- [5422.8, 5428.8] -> 8.15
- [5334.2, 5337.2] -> 7.73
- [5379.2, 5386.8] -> 8.25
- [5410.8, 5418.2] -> 7.48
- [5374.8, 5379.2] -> 9.11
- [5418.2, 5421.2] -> 7.77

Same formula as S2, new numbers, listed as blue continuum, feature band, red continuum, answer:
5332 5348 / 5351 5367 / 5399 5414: -0.7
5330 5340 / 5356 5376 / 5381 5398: -0.4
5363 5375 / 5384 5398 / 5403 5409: -0.4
